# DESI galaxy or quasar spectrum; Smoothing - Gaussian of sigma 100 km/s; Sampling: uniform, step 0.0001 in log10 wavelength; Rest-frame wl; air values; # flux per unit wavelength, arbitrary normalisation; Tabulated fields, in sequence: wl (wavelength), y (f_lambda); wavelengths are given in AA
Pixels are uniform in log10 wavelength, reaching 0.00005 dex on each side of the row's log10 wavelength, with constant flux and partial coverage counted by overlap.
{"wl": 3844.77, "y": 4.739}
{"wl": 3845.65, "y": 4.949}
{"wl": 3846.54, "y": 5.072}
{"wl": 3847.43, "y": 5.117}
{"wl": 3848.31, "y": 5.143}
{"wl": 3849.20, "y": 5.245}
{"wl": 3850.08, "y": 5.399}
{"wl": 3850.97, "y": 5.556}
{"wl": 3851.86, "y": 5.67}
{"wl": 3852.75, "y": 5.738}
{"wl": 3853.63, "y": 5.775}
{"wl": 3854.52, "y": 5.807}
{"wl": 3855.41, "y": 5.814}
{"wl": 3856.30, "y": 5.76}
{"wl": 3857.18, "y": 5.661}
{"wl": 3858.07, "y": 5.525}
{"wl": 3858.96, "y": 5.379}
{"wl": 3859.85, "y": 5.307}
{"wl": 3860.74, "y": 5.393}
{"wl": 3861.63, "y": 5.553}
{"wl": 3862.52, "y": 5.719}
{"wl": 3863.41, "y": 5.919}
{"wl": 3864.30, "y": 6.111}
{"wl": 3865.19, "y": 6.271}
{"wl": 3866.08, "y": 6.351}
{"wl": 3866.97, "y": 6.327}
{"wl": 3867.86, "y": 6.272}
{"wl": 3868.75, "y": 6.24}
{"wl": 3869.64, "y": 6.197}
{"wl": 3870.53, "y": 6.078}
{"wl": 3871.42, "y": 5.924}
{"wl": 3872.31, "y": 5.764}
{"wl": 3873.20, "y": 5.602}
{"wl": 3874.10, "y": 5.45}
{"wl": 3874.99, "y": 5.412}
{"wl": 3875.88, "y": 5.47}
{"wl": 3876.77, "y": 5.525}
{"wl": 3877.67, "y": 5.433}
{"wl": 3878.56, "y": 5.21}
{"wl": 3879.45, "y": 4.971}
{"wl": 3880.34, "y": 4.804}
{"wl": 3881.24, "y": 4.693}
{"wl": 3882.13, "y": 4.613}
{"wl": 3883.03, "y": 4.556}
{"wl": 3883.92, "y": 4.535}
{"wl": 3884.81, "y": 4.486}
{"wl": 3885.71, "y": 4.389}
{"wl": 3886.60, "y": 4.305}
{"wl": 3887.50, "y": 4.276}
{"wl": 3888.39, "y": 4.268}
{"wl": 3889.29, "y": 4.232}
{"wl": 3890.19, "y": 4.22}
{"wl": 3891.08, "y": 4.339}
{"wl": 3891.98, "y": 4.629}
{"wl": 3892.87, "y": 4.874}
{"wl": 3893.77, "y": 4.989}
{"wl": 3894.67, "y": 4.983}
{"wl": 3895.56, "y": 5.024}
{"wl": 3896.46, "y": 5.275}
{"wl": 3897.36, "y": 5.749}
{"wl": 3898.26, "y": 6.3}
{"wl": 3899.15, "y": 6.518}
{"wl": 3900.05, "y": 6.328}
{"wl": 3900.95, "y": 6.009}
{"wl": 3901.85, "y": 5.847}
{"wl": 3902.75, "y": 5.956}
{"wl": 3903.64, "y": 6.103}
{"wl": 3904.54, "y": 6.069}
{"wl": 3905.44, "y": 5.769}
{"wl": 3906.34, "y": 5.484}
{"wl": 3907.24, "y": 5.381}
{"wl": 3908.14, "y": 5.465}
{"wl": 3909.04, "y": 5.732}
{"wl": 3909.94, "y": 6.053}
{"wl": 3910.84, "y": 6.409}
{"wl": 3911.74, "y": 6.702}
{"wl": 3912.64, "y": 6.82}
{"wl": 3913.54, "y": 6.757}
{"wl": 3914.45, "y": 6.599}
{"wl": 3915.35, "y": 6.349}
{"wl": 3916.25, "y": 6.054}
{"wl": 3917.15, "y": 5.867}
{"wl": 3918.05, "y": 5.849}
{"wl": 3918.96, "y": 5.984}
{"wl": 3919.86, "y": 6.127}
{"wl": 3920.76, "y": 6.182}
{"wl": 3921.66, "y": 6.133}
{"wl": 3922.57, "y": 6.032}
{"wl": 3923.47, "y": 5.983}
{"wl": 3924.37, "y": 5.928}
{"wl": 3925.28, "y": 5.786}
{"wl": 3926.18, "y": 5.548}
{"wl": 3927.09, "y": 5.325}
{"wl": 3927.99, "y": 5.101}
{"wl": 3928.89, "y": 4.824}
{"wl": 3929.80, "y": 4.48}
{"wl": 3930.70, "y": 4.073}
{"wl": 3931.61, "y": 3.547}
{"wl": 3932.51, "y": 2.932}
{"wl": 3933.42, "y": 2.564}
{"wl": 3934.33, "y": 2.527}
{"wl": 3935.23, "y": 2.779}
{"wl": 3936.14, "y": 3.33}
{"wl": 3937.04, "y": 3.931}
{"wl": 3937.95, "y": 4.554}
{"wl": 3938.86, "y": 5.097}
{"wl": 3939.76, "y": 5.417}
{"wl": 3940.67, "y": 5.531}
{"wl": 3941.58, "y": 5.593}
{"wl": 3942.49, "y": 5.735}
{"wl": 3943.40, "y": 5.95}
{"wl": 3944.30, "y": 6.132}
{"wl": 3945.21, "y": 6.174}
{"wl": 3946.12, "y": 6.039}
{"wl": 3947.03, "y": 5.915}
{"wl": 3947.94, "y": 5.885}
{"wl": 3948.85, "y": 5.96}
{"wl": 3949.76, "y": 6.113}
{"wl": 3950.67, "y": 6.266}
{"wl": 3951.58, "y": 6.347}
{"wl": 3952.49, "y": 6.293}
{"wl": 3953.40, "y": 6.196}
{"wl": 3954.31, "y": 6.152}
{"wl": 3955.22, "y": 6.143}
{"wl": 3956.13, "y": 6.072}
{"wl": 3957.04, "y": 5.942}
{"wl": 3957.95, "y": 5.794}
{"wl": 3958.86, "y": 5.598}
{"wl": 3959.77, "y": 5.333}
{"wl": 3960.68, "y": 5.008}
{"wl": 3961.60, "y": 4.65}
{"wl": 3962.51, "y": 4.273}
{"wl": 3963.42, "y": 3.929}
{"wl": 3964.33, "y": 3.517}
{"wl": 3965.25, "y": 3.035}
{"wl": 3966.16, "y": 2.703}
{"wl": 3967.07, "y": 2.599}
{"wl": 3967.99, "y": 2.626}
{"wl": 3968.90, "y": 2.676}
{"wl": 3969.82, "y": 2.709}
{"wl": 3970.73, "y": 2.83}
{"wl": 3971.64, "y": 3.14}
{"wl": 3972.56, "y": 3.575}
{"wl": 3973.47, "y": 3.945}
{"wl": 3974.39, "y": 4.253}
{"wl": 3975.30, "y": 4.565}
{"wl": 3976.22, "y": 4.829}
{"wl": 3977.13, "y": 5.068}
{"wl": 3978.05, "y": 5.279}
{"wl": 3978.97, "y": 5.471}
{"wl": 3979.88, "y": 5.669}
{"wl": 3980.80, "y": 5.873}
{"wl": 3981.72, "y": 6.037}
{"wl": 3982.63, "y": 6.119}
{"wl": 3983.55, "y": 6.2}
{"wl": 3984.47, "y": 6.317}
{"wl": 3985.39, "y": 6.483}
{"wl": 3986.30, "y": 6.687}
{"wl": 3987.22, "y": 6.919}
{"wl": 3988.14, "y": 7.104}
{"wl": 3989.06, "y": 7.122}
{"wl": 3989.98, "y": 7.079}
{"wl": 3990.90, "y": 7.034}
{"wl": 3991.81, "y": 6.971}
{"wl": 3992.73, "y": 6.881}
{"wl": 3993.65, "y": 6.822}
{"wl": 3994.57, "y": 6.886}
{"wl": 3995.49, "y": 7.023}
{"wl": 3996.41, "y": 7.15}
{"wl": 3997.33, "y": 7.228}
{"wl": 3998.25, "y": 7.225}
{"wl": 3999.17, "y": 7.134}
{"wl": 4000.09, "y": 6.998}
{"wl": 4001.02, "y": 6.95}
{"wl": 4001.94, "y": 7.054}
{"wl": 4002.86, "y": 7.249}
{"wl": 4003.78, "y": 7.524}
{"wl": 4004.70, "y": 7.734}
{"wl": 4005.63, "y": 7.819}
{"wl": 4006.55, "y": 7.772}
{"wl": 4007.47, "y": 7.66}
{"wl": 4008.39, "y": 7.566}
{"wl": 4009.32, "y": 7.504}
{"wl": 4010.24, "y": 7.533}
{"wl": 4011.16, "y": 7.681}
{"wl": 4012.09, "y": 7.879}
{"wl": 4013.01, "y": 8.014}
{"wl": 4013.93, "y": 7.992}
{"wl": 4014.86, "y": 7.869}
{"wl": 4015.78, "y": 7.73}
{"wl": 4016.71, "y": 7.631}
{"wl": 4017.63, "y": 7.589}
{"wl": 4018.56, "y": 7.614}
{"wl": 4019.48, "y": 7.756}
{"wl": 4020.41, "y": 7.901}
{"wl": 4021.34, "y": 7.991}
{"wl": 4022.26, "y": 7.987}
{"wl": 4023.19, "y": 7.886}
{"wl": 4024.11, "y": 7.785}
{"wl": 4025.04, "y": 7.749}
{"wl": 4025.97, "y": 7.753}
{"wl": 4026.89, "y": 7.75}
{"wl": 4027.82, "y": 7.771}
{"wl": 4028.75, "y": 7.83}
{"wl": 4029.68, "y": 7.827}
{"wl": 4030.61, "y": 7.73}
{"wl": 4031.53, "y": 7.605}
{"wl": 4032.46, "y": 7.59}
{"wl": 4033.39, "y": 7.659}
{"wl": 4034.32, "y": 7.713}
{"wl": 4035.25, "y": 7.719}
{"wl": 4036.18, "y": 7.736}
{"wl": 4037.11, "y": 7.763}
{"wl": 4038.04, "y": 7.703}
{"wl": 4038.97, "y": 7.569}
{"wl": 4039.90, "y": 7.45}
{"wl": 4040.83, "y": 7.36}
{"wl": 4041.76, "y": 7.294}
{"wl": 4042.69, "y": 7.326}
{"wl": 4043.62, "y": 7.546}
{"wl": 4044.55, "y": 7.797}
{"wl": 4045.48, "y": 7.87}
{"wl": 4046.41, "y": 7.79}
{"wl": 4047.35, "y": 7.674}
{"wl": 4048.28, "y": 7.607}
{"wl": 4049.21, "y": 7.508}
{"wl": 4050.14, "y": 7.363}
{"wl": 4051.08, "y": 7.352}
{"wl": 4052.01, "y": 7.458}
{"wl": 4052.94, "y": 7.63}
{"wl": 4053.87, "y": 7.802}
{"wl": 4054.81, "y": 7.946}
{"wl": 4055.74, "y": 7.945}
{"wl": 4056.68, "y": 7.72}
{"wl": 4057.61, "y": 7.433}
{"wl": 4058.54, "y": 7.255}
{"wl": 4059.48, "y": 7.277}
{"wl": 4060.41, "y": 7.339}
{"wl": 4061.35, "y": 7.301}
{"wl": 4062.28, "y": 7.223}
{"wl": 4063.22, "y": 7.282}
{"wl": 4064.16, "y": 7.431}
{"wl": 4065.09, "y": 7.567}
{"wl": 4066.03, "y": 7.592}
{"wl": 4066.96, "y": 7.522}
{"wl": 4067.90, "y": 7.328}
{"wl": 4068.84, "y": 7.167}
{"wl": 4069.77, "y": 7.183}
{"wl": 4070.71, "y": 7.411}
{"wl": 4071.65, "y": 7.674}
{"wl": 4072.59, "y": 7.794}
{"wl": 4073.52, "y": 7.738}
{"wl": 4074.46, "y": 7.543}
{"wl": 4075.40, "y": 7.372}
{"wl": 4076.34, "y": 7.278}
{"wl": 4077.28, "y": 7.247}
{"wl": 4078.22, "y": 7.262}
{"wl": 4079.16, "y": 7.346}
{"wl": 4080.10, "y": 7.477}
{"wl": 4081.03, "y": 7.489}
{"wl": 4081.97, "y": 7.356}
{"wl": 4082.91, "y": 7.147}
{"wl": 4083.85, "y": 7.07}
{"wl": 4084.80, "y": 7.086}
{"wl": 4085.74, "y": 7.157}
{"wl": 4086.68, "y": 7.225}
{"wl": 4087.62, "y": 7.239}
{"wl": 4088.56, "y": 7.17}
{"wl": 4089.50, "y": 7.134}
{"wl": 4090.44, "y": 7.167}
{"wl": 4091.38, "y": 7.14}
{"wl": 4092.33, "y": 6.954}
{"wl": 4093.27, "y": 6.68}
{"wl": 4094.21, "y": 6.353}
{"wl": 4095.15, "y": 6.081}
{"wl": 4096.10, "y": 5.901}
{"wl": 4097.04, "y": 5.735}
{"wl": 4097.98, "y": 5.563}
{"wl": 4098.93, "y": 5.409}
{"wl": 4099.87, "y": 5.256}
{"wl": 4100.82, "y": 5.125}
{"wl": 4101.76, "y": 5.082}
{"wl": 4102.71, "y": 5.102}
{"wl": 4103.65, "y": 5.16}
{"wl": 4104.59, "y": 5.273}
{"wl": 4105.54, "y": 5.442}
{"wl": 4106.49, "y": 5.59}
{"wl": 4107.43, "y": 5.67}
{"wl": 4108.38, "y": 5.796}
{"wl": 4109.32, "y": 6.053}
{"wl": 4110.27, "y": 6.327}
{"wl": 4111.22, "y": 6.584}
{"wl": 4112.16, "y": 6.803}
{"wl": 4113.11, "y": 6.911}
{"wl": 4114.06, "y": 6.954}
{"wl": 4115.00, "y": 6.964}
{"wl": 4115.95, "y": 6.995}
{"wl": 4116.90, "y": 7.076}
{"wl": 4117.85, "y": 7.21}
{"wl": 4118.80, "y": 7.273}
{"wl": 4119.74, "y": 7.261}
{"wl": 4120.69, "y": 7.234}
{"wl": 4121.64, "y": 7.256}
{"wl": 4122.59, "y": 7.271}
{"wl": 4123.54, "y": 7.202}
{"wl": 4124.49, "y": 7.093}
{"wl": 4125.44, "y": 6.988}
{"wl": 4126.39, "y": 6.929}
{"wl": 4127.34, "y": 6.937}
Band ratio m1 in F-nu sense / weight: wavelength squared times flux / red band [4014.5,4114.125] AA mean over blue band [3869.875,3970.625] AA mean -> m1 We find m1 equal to 1.5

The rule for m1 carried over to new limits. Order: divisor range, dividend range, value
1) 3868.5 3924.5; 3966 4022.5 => 1.21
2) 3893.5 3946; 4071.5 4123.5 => 1.34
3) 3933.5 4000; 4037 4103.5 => 1.40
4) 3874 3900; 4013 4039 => 1.68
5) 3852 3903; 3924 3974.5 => 0.91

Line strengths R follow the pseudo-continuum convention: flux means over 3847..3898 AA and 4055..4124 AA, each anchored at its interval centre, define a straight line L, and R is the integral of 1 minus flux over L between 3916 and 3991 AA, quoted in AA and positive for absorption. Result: 9.5 AA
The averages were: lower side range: 5.32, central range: 5.15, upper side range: 6.86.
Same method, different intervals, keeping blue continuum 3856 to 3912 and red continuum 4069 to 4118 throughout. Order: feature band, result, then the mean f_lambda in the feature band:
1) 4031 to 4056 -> -4.9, 7.62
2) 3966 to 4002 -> 2.4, 5.64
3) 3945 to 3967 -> 2.0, 5.33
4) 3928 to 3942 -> 4.0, 4.11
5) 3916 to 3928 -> -0.4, 5.87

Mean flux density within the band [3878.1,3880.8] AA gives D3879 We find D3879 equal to 5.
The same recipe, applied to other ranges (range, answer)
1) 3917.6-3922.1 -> 6.06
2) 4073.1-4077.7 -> 7.42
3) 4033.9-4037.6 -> 7.73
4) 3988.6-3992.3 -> 7.06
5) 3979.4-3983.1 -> 5.93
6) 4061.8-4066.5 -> 7.43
